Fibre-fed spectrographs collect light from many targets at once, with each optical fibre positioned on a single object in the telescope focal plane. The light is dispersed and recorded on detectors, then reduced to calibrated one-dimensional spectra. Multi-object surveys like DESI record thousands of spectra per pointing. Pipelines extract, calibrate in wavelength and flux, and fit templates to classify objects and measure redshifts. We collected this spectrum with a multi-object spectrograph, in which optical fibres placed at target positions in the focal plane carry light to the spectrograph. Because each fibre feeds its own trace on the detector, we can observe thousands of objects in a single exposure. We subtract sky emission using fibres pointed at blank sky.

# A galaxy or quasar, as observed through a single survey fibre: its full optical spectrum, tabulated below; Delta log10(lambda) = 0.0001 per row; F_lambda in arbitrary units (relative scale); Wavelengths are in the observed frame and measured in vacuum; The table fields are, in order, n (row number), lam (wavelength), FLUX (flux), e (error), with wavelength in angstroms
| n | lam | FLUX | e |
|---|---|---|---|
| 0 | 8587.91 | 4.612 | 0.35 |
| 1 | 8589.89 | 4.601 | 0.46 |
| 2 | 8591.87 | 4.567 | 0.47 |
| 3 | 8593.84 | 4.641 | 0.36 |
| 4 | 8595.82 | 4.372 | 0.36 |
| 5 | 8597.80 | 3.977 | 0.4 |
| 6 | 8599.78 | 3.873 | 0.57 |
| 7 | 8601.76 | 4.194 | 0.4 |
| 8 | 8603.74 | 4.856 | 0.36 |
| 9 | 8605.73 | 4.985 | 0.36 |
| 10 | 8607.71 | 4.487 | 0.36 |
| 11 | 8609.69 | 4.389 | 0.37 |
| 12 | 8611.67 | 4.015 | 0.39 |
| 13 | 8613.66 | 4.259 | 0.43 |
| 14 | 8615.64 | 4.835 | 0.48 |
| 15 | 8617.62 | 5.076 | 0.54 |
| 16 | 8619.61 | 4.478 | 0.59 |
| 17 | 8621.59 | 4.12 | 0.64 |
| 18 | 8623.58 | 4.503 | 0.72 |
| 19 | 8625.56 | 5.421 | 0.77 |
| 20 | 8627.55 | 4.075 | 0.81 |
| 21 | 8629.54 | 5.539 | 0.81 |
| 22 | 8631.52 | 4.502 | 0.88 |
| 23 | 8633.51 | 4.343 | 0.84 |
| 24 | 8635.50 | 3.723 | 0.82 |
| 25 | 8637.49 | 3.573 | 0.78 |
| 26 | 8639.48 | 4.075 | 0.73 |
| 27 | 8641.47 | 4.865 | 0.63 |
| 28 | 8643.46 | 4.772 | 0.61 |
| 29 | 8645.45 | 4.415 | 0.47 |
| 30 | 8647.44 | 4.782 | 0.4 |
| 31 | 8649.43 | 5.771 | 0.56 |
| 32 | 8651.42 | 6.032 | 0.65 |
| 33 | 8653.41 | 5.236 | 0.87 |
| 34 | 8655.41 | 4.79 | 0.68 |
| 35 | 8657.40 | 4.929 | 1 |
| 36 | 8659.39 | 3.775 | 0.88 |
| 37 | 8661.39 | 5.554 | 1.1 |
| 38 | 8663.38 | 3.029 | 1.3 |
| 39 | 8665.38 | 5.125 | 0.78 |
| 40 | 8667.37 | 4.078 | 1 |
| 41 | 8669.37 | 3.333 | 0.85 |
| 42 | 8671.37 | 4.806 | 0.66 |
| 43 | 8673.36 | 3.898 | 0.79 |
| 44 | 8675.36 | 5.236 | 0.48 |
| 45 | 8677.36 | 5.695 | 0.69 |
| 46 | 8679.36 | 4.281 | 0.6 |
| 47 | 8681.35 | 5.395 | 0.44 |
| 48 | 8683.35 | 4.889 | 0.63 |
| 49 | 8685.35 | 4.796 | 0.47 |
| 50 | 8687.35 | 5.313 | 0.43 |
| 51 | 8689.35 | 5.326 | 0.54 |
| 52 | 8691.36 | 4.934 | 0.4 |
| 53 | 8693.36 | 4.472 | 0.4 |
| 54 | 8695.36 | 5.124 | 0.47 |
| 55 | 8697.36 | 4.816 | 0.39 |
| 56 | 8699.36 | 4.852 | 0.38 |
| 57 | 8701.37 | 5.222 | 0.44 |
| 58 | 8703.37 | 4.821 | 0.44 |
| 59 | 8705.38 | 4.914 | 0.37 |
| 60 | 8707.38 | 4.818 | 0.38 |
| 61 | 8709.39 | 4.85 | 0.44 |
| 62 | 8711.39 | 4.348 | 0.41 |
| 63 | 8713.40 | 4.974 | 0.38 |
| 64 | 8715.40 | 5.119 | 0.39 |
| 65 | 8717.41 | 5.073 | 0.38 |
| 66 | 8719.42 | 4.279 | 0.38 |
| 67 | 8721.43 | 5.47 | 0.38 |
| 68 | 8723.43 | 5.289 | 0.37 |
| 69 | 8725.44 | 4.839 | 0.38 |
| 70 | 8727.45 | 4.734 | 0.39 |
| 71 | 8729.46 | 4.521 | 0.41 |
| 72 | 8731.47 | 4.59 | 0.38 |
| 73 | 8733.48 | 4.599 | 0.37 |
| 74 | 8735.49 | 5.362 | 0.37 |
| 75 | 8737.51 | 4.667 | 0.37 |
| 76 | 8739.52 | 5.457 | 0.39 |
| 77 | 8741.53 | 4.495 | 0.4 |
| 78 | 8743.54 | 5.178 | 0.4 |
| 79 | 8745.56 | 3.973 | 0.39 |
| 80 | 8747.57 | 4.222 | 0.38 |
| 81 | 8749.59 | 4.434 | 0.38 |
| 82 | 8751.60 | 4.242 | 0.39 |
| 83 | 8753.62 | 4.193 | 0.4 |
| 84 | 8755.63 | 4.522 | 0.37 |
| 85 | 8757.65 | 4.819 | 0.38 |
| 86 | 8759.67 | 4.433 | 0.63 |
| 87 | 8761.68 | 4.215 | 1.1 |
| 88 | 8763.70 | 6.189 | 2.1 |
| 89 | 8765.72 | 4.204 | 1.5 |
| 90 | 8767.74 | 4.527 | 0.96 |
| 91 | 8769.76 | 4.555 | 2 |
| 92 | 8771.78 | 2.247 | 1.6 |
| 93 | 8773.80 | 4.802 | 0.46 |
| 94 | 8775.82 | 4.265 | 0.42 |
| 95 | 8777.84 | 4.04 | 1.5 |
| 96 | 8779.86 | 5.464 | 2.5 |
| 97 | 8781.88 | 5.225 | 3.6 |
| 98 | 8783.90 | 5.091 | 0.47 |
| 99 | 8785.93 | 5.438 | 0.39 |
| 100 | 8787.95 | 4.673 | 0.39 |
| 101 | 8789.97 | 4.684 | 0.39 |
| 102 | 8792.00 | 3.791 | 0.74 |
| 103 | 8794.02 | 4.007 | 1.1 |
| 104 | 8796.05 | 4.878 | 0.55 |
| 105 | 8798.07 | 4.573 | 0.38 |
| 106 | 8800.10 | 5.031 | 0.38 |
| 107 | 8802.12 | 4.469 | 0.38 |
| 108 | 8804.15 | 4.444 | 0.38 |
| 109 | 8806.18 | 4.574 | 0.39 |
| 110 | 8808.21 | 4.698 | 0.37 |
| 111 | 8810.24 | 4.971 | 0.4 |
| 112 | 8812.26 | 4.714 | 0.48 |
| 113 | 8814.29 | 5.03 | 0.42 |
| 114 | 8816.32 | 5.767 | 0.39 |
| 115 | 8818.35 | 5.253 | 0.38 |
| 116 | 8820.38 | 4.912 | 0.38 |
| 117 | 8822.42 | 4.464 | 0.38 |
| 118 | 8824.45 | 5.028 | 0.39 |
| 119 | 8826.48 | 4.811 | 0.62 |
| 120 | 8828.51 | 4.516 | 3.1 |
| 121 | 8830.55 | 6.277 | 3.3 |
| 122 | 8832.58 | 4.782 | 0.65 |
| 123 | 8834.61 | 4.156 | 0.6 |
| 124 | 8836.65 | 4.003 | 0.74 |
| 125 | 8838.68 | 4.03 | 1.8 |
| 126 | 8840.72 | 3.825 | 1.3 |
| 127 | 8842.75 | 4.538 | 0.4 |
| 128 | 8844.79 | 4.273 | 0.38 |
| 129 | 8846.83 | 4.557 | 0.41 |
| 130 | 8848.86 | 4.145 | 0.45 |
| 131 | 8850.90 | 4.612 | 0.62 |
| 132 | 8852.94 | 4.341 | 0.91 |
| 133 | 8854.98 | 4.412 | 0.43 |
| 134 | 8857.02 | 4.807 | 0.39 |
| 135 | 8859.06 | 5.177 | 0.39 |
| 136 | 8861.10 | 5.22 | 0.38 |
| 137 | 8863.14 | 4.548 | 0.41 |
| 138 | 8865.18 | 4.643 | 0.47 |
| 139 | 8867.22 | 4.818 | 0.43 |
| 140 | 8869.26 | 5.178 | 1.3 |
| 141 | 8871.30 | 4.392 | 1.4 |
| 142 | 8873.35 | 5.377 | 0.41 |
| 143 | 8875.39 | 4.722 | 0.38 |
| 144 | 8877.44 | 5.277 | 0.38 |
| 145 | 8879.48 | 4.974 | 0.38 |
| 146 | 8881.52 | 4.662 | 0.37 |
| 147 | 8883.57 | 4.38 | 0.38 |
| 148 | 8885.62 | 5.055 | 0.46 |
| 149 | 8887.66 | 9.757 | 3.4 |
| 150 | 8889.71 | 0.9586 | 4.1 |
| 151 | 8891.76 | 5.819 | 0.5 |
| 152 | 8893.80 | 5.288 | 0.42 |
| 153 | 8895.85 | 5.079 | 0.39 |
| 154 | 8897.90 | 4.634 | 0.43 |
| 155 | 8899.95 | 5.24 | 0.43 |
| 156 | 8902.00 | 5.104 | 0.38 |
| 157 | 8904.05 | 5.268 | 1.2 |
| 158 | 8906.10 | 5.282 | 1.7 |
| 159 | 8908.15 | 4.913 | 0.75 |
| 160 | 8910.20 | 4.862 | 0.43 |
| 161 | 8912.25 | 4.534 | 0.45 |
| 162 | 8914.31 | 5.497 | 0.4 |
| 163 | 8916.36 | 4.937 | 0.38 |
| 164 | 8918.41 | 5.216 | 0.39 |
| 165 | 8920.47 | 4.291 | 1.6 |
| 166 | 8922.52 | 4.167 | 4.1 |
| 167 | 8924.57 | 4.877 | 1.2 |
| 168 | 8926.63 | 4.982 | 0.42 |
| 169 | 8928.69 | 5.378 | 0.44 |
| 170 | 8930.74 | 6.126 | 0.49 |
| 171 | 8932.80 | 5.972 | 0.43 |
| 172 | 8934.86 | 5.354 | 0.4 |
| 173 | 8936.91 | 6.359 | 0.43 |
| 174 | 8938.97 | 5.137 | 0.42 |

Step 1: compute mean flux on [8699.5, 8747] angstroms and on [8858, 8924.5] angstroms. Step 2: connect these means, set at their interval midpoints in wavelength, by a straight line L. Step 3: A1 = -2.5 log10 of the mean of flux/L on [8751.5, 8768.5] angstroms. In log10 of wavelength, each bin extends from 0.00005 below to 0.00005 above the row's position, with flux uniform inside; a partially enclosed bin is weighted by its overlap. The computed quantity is 0.06 mag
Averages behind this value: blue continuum 4.85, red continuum 4.98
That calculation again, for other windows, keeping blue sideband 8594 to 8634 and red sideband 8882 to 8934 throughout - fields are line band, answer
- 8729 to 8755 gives 0.037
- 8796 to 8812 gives 0.045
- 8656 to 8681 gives 0.028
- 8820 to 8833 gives -0.009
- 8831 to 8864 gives 0.111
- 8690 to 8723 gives -0.043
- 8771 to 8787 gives 0.055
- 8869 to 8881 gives 0.016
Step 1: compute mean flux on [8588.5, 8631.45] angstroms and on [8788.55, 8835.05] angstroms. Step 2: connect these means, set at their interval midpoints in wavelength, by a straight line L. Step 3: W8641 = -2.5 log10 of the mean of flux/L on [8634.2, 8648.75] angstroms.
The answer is 0.056 mag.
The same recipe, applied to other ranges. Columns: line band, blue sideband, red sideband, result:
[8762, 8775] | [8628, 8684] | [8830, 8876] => 0.06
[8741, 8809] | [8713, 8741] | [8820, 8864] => 0.06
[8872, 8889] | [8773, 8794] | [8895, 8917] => -0.09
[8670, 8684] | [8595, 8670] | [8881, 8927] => -0.05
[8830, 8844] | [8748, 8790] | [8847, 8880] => 0.06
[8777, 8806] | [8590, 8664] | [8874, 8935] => 0.04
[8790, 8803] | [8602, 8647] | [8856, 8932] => 0.08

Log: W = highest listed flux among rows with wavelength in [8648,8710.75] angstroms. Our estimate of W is 6.032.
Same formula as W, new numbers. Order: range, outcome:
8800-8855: 6.277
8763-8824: 6.189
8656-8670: 5.554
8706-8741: 5.47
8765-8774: 4.802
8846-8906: 9.757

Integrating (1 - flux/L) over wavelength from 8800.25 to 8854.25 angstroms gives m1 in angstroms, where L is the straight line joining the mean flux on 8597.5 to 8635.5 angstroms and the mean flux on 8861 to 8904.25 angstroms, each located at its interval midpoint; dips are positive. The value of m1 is 2.63 angstroms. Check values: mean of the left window 4.51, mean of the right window 5.01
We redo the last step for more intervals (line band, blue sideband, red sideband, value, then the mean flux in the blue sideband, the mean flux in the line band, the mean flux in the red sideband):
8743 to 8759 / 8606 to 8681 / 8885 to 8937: 1.3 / 4.6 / 4.42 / 5.17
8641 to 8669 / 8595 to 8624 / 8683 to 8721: -0.6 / 4.43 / 4.76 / 4.9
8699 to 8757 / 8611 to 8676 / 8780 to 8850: -1.5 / 4.57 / 4.76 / 4.7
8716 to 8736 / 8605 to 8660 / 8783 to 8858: -0.9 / 4.64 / 4.87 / 4.66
